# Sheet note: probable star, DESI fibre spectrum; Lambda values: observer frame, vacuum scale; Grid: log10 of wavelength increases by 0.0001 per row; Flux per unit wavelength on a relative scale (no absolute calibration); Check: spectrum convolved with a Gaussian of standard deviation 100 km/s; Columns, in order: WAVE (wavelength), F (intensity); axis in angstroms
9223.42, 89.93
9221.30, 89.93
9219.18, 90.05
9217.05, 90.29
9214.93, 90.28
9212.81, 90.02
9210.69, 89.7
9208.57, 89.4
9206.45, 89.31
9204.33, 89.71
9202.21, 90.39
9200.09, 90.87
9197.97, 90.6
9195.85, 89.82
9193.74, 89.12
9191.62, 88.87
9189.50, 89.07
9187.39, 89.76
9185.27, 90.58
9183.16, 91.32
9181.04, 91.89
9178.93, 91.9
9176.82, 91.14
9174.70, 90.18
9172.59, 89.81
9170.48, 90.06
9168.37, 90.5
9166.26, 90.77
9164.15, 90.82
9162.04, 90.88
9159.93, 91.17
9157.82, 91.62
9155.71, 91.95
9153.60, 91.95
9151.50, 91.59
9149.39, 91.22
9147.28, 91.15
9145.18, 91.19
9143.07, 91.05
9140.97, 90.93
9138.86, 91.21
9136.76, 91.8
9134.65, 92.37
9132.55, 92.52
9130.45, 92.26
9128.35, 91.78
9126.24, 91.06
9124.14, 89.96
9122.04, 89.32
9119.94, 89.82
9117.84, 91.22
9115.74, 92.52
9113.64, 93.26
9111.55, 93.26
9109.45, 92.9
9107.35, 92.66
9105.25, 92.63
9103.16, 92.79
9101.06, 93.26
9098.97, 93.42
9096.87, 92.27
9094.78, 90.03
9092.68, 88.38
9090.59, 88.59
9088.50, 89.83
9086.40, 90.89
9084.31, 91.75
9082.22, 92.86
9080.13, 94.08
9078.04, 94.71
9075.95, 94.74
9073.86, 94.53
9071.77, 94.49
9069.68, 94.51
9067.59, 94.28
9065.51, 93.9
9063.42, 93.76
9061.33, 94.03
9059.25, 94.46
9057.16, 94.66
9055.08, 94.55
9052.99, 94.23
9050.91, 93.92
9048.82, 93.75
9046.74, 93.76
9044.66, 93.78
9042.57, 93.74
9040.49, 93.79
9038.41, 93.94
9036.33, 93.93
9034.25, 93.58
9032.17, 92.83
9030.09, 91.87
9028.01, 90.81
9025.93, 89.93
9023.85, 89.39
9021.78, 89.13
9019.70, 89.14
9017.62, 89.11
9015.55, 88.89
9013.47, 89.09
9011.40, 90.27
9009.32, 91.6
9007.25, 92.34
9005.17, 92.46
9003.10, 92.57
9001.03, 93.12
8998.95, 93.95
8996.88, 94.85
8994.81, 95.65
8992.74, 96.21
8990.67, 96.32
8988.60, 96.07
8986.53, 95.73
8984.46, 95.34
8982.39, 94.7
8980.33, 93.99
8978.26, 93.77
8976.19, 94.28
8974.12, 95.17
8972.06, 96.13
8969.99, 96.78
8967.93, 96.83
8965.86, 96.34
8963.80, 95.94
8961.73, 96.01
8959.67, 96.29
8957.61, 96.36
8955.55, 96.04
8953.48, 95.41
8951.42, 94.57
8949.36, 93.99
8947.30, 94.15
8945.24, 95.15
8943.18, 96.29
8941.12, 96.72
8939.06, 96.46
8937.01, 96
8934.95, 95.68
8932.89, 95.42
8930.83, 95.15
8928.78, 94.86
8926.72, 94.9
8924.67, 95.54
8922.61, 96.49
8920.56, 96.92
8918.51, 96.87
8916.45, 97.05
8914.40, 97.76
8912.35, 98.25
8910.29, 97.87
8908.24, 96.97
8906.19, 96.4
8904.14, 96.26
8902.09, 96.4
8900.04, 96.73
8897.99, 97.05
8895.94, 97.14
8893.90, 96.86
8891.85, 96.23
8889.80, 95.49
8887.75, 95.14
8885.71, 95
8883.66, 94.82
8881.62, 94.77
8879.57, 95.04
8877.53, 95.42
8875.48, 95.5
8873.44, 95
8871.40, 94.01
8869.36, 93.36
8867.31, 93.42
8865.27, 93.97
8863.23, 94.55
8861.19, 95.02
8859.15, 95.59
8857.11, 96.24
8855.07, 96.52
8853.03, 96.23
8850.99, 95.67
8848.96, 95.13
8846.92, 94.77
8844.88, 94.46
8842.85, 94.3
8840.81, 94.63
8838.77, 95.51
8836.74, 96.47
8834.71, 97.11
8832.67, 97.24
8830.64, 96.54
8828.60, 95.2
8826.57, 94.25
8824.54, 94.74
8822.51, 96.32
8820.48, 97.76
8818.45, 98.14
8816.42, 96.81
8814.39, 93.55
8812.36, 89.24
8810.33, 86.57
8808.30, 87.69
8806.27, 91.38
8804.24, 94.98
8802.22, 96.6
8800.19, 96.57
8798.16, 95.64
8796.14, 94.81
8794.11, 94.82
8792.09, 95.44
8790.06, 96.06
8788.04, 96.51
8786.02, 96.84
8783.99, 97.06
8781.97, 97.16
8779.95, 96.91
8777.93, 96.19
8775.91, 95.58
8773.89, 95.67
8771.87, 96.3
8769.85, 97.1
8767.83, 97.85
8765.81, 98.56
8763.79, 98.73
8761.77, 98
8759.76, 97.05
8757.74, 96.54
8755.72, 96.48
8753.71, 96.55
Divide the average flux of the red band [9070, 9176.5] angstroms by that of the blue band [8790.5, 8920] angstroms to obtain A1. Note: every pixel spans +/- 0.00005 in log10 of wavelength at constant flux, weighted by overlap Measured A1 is 0.96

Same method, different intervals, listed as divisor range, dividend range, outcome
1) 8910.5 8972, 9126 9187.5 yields 0.95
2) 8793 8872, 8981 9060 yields 0.98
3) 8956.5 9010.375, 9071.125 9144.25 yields 0.97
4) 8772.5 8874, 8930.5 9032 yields 0.99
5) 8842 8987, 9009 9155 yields 0.96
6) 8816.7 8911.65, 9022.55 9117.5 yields 0.97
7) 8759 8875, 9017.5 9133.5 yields 0.97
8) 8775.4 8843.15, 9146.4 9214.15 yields 0.95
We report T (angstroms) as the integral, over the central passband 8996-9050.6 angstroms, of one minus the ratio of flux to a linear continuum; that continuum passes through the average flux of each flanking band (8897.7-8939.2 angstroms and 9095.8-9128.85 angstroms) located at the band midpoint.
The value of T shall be 1.2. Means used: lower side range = 96.4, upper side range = 92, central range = 92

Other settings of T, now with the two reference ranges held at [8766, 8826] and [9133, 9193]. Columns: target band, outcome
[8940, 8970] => -0.8 angstroms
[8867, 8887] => -0.1 angstroms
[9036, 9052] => -0.3 angstroms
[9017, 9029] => 0.4 angstroms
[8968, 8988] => -0.5 angstroms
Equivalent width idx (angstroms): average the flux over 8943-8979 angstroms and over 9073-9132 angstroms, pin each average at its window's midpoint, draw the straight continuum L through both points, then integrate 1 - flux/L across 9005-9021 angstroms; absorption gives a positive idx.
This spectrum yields 0.7 angstroms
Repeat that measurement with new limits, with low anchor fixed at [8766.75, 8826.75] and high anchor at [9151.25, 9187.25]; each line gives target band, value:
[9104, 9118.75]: -0.2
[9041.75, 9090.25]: -0.8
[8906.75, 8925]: -0.6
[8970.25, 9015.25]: -0.5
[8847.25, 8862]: -0.2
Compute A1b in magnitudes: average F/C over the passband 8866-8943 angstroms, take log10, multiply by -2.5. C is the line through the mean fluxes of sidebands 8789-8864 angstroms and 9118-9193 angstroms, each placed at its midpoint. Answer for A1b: -0.022 mag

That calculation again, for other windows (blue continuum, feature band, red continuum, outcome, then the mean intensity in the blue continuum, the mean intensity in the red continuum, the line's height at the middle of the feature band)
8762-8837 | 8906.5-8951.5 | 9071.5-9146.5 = -0.02 mag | 95.5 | 91.9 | 94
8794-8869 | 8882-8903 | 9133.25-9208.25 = -0.02 mag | 94.8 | 90.7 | 94.1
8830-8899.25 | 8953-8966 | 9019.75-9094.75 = -0.02 mag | 95.4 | 92.8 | 94.1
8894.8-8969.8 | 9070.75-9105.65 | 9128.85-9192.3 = 0.00 mag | 96.2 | 91.1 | 92.7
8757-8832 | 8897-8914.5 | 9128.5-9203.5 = -0.03 mag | 95.5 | 90.9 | 94.2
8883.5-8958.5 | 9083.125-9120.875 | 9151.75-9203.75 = 0.01 mag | 96.1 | 90.6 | 92.2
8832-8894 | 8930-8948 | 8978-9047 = -0.02 mag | 95.2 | 92.8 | 94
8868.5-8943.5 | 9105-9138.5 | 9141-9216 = 0.00 mag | 96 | 90.6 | 91.7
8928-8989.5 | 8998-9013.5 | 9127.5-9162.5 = 0.03 mag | 95.5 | 91.6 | 94.5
